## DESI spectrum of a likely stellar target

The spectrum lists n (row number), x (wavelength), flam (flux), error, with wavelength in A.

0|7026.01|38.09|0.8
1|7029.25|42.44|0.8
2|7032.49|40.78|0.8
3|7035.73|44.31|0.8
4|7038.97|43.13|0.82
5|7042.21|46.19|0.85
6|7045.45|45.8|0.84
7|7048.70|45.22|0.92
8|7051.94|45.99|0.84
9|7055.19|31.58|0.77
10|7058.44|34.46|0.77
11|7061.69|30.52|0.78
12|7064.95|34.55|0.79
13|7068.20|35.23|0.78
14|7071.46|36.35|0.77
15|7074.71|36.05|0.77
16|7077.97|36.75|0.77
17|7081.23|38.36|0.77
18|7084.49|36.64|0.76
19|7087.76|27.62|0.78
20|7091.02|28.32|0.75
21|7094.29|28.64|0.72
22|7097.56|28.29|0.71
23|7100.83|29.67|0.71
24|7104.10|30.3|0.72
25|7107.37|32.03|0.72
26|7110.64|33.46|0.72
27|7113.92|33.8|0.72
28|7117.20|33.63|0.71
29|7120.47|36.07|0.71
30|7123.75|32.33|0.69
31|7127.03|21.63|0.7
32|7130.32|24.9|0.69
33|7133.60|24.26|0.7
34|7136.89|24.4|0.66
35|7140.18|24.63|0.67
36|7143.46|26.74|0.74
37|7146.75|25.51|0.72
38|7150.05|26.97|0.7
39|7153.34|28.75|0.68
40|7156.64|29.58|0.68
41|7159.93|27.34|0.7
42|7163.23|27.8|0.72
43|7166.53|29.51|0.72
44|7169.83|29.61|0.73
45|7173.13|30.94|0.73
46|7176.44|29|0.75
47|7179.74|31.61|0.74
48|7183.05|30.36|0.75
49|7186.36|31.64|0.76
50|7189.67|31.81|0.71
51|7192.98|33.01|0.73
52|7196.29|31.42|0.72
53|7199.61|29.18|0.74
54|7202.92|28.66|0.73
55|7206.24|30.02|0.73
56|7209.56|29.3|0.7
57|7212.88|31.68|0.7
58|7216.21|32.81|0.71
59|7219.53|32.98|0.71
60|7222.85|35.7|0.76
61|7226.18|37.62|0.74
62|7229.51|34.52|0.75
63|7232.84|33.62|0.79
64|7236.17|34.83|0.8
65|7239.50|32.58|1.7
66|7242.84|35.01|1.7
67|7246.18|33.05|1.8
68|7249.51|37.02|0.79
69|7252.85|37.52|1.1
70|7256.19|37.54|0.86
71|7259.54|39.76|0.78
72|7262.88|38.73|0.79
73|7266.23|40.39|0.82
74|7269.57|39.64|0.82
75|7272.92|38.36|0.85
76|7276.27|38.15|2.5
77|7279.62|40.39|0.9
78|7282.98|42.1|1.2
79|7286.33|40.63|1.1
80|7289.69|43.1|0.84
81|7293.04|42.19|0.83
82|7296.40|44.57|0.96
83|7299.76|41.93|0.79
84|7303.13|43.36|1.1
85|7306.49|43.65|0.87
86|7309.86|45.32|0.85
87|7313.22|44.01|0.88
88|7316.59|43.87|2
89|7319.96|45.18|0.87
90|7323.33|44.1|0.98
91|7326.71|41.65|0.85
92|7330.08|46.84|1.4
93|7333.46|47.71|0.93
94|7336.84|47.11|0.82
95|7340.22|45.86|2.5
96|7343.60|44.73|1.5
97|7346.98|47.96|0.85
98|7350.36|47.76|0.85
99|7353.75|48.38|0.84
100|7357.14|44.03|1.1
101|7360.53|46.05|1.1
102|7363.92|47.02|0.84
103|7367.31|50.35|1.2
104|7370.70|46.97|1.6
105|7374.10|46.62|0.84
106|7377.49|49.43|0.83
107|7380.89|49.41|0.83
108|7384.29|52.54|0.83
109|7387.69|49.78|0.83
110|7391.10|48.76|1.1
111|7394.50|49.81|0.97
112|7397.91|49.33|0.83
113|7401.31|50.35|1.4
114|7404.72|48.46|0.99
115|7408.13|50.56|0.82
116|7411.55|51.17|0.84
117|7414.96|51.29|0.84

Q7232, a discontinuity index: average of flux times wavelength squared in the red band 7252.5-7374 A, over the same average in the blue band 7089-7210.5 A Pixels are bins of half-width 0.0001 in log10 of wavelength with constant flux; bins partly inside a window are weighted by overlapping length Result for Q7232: 1.56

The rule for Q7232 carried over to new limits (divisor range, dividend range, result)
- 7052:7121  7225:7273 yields 1.15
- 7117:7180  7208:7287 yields 1.33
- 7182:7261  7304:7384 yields 1.43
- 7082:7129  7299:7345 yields 1.53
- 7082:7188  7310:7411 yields 1.72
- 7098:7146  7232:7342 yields 1.48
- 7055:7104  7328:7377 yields 1.54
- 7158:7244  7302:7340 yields 1.47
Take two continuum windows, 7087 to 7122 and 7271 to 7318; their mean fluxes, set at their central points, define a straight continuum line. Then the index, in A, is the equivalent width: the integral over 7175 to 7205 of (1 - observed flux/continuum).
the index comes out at 4.47 A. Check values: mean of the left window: 31.2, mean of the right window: 42.2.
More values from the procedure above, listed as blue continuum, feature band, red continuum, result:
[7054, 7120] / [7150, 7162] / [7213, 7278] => 2.10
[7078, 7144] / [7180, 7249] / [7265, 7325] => 8.18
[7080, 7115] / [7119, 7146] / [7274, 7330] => 5.33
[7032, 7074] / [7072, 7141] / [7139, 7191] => 7.54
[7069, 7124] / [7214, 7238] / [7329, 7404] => 3.38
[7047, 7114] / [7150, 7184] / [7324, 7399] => 7.91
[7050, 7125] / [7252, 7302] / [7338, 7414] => 3.39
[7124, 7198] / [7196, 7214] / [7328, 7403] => 1.47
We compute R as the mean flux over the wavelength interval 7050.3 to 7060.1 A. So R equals 37.4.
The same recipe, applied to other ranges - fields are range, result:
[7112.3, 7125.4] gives 34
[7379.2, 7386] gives 51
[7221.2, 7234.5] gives 35.4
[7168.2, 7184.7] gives 30.3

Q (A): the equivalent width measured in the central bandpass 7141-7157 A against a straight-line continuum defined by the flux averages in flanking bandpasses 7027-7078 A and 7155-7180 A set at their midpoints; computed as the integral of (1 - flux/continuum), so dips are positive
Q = 1.9 A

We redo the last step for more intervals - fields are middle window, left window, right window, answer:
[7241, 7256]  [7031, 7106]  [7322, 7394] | 2.56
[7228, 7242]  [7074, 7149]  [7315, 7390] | 1.73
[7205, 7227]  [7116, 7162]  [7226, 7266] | 0.64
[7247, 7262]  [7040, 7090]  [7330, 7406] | 2.16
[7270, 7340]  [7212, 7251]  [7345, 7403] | -2.64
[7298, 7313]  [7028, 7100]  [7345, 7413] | 0.78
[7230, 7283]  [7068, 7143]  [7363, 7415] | 4.68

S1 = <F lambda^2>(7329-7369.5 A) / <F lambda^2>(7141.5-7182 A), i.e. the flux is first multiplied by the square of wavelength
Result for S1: 1.73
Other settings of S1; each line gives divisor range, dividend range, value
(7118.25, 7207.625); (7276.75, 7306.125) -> 1.52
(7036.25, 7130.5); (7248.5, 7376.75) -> 1.34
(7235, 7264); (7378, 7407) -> 1.43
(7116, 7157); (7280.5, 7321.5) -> 1.65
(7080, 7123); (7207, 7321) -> 1.26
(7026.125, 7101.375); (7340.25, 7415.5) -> 1.44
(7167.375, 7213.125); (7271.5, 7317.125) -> 1.42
